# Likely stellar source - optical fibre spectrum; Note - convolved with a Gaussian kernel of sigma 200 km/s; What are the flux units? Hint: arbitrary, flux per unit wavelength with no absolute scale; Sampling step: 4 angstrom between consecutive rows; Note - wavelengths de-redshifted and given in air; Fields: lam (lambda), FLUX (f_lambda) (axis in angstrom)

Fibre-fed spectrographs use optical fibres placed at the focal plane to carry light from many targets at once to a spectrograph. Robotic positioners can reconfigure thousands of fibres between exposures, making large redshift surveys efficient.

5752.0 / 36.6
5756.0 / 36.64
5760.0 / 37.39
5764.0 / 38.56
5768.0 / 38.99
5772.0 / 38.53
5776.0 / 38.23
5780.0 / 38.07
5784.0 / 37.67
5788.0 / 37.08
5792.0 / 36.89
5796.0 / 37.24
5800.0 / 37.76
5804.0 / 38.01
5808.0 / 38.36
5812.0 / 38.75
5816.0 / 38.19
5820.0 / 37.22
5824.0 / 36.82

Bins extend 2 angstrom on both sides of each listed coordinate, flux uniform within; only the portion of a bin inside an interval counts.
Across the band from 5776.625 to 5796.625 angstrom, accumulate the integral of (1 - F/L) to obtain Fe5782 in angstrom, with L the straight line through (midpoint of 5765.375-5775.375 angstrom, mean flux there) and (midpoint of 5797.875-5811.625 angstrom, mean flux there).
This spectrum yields 0.5 angstrom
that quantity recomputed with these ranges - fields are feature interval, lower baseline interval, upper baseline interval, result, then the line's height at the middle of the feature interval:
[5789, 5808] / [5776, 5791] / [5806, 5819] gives 0.23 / 38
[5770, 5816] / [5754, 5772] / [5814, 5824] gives -0.19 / 37.7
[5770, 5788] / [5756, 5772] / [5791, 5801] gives -0.13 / 37.7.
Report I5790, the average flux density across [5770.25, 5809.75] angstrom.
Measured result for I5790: 37.8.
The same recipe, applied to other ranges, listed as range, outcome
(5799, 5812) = 38.2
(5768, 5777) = 38.5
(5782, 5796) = 37.2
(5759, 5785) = 38.3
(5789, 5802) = 37.3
